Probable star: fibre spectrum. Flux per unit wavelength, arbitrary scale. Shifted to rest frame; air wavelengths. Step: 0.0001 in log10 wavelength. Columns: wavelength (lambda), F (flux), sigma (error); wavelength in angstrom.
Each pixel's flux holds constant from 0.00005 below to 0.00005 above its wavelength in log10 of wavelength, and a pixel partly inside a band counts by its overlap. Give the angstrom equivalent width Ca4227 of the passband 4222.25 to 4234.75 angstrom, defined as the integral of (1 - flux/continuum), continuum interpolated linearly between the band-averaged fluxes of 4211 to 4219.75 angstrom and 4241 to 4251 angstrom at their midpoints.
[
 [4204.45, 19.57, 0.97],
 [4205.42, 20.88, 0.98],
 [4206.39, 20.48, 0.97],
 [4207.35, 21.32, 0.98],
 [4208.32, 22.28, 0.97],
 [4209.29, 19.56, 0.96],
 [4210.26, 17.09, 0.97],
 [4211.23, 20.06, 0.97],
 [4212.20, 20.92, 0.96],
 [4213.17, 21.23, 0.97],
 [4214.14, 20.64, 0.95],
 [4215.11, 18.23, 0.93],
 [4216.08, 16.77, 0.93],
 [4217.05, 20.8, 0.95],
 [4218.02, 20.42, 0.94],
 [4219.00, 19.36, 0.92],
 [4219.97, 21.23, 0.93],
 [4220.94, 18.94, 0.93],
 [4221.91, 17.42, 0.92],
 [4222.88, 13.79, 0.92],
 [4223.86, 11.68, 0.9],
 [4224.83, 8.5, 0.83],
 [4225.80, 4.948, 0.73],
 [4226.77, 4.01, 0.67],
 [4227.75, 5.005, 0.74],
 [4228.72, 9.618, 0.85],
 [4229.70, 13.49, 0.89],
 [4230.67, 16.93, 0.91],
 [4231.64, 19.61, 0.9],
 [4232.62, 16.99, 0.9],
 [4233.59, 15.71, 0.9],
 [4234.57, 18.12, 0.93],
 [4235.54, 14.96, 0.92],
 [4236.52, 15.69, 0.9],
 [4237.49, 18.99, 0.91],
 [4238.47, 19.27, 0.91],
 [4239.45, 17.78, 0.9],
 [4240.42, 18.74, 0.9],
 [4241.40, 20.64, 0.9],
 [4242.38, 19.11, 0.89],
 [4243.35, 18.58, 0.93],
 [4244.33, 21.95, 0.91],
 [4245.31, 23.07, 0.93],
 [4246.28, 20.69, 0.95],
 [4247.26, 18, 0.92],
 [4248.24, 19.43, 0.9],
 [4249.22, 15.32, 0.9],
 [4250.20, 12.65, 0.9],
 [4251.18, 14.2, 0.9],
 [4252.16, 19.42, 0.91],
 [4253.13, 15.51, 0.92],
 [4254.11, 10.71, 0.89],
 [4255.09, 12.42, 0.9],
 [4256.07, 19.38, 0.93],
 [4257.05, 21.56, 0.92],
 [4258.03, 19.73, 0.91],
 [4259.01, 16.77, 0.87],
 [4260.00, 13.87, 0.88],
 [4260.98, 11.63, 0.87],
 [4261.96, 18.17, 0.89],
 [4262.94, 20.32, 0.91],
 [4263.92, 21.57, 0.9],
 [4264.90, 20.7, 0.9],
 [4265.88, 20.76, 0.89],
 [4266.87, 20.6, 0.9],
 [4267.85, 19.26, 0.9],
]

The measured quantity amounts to 4.7 angstrom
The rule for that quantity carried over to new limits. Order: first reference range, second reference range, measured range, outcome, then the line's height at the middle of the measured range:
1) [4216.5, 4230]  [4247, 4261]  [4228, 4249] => -4.1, 14.8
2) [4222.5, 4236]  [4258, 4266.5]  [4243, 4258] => -1.5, 16.1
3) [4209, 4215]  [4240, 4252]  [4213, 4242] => 5.0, 19.2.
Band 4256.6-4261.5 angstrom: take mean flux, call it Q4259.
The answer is 16.7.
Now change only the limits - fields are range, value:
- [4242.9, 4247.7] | 20.5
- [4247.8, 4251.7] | 15.4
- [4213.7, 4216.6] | 18.6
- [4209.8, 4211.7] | 18.6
